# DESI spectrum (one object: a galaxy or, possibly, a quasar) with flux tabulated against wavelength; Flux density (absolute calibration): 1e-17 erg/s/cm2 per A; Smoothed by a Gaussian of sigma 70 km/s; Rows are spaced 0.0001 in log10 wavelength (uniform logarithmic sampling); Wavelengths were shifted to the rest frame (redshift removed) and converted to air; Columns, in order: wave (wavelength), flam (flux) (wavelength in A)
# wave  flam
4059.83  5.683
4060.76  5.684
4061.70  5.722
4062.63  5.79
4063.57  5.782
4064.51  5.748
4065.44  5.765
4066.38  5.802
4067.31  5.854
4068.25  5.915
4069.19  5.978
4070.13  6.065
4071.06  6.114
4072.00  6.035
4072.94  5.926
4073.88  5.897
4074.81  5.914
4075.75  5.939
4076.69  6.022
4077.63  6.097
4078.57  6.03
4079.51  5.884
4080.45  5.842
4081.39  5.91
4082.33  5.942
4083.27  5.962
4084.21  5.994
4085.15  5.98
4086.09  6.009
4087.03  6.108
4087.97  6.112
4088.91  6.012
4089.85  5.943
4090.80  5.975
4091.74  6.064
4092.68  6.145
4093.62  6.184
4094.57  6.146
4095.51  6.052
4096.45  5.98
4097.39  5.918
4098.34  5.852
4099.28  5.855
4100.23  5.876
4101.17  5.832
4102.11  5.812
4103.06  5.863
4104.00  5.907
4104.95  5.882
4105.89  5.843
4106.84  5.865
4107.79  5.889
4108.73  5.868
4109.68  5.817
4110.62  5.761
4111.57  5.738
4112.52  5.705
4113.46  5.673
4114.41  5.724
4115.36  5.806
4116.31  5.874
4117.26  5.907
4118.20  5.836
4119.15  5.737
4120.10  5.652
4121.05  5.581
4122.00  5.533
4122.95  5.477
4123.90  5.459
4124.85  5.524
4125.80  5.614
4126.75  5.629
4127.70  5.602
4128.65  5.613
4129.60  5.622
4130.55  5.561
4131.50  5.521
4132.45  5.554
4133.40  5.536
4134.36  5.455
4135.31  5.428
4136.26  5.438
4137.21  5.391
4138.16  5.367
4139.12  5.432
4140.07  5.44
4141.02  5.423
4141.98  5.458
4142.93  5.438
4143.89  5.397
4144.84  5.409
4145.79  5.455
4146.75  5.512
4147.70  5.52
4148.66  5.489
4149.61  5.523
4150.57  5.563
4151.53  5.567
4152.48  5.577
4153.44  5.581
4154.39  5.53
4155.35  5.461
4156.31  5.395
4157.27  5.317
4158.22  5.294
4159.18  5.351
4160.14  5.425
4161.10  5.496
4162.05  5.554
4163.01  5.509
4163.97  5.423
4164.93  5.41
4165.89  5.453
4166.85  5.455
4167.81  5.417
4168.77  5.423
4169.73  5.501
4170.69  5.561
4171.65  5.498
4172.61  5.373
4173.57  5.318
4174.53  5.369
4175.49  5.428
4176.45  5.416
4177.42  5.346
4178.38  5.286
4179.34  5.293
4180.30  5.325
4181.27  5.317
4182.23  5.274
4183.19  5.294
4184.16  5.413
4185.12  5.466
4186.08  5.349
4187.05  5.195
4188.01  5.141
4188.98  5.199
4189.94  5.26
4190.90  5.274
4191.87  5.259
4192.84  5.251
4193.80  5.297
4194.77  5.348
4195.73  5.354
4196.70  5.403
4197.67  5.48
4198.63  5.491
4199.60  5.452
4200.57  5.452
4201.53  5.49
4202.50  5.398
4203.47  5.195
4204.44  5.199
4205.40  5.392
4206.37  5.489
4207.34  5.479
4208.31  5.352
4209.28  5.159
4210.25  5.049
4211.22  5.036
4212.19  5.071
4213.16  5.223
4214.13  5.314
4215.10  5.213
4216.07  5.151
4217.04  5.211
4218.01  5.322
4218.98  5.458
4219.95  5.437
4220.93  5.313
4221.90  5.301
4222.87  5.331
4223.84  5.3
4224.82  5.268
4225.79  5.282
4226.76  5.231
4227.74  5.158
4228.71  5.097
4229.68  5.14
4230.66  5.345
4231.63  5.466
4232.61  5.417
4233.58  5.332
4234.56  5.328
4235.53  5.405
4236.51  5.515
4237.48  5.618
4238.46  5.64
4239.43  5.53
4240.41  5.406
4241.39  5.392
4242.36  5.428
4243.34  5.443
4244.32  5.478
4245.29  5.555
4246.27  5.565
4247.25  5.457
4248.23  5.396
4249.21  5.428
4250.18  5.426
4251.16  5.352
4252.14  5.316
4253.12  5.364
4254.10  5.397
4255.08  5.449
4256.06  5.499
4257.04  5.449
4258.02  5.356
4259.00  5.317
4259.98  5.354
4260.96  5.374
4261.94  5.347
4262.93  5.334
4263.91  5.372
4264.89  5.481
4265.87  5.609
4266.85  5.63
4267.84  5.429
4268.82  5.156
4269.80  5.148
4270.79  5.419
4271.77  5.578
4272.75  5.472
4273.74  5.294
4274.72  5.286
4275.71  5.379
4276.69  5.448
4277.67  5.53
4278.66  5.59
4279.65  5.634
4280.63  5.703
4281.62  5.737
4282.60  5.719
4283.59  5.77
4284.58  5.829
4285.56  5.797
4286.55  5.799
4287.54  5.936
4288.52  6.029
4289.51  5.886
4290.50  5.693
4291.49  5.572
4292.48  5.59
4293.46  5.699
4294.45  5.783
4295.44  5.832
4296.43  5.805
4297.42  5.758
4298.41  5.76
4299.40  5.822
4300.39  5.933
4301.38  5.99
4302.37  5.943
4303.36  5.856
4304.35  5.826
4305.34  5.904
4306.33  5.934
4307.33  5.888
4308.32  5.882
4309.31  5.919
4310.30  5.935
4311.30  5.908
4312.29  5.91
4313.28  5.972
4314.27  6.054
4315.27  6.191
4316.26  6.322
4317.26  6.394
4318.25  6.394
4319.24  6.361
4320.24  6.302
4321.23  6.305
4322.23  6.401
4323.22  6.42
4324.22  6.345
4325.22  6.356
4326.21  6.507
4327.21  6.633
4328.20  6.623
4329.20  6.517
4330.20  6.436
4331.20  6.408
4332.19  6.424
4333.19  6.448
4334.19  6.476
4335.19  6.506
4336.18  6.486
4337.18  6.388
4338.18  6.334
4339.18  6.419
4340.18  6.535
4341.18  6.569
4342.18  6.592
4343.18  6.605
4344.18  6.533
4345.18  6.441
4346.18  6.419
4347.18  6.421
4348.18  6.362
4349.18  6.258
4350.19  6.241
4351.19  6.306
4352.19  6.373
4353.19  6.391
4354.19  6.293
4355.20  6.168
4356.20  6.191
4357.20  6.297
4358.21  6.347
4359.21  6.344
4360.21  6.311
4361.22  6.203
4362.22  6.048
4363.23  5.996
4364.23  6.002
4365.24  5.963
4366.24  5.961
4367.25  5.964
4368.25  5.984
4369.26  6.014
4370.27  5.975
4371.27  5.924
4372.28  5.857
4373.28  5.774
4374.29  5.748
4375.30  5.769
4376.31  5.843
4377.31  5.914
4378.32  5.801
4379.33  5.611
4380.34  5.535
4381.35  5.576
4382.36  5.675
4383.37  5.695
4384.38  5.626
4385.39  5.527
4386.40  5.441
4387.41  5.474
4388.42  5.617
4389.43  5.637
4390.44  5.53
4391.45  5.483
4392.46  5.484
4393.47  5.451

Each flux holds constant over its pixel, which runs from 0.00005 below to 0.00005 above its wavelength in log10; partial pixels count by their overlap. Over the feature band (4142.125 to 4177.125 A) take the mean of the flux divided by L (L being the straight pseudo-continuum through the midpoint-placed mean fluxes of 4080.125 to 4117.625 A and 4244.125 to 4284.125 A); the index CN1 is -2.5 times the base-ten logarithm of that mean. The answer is 0.06 mag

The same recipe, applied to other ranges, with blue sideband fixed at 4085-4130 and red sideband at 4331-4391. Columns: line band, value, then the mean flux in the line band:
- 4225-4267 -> 0.11 mag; 5.4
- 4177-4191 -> 0.12 mag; 5.3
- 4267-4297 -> 0.07 mag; 5.62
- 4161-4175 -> 0.08 mag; 5.45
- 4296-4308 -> 0.03 mag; 5.87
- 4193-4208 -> 0.10 mag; 5.39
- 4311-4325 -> -0.03 mag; 6.24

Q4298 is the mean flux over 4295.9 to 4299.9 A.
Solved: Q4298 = 5.78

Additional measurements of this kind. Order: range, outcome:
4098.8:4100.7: 5.87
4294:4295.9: 5.8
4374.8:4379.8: 5.79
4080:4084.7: 5.93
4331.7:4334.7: 6.44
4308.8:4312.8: 5.92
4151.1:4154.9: 5.57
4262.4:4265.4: 5.39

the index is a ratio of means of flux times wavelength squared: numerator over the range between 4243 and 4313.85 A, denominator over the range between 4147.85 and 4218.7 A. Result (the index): 1.1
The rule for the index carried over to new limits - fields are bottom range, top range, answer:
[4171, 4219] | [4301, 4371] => 1.26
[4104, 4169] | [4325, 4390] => 1.22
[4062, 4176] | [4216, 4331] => 1.07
